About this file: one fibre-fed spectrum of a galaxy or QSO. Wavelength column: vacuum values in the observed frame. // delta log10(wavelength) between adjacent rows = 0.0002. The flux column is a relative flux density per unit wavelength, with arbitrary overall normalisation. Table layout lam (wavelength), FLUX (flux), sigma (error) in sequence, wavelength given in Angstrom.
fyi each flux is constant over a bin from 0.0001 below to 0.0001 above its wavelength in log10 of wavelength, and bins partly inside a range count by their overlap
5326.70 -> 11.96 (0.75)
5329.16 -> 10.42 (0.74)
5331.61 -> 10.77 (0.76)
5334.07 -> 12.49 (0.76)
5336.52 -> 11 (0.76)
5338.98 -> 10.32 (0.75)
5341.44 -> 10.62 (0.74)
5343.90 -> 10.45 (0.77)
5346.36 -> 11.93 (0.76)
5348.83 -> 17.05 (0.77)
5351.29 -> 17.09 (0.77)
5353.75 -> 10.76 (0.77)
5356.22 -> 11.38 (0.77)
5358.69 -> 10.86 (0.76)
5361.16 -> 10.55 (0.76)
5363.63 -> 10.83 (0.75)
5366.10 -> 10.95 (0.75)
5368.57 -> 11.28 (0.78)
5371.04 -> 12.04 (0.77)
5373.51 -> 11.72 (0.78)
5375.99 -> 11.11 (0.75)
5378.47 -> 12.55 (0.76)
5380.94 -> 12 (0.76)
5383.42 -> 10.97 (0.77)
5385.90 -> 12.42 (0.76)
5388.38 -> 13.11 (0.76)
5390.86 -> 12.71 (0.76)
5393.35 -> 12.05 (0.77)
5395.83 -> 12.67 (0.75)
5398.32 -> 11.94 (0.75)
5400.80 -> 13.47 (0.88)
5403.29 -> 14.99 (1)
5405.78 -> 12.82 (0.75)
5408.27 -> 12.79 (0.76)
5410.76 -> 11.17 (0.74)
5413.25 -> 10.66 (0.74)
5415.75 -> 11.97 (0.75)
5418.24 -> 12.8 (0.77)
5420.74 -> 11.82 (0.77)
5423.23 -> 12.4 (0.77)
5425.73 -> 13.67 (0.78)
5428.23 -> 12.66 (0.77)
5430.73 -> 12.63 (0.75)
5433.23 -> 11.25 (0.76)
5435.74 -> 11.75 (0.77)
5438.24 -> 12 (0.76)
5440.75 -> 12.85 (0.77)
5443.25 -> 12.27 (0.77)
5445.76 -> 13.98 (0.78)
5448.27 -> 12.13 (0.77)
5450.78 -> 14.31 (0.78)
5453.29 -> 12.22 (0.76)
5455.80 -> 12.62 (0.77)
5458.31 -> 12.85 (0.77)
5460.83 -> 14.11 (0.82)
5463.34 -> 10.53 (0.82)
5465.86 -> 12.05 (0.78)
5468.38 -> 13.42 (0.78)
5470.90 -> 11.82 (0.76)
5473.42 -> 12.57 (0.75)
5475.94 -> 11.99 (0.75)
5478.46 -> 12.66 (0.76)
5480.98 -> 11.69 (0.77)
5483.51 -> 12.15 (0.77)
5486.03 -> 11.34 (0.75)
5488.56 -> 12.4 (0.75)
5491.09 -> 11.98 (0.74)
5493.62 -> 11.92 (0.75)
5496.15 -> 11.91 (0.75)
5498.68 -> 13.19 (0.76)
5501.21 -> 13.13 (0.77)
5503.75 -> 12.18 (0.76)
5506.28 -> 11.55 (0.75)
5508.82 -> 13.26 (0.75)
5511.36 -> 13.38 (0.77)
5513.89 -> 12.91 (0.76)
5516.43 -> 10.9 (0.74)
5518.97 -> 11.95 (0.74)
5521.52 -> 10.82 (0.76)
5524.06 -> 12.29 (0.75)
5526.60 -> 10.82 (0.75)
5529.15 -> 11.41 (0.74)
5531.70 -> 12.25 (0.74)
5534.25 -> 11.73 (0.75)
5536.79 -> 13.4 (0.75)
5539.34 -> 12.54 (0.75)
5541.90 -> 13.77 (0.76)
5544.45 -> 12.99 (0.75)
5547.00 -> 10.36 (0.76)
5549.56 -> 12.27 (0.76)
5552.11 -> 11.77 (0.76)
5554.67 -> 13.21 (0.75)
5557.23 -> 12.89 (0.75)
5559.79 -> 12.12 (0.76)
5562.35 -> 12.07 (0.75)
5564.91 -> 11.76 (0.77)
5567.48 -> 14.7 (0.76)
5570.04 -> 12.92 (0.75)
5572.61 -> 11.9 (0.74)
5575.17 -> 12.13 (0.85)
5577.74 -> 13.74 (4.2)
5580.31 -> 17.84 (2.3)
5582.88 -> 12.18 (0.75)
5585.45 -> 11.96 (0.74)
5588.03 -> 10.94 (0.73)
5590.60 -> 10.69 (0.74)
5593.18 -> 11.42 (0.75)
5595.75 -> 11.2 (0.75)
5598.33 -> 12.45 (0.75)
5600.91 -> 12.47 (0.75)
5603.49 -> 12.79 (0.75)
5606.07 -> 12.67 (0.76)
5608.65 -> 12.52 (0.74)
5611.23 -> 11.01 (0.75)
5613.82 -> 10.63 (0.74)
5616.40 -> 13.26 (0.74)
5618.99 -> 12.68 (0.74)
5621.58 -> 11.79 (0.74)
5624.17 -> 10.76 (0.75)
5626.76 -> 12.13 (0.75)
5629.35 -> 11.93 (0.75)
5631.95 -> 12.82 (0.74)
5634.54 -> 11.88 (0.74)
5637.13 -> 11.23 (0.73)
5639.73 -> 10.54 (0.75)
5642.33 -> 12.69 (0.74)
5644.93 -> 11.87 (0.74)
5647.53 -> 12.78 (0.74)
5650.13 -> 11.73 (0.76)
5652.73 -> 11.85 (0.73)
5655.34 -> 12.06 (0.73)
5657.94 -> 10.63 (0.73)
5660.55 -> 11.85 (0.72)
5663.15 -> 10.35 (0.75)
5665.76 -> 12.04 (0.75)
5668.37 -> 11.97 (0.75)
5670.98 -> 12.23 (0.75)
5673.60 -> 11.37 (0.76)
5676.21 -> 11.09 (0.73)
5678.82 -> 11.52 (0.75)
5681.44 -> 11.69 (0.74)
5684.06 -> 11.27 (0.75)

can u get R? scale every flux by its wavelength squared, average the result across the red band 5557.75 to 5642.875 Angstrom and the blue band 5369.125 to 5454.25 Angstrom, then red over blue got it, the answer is 1.06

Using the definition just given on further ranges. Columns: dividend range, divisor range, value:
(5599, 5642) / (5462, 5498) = 1.04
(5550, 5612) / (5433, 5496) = 1.05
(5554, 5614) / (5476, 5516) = 1.04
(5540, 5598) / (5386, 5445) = 1.06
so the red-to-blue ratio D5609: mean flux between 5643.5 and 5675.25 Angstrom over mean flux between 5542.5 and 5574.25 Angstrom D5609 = 0.9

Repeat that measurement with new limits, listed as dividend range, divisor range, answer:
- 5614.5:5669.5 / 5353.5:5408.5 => 0.99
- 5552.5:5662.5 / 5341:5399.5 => 1.01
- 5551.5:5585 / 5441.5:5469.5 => 1.02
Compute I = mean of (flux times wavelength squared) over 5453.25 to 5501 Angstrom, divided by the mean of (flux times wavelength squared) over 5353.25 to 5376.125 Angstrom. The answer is 1.15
